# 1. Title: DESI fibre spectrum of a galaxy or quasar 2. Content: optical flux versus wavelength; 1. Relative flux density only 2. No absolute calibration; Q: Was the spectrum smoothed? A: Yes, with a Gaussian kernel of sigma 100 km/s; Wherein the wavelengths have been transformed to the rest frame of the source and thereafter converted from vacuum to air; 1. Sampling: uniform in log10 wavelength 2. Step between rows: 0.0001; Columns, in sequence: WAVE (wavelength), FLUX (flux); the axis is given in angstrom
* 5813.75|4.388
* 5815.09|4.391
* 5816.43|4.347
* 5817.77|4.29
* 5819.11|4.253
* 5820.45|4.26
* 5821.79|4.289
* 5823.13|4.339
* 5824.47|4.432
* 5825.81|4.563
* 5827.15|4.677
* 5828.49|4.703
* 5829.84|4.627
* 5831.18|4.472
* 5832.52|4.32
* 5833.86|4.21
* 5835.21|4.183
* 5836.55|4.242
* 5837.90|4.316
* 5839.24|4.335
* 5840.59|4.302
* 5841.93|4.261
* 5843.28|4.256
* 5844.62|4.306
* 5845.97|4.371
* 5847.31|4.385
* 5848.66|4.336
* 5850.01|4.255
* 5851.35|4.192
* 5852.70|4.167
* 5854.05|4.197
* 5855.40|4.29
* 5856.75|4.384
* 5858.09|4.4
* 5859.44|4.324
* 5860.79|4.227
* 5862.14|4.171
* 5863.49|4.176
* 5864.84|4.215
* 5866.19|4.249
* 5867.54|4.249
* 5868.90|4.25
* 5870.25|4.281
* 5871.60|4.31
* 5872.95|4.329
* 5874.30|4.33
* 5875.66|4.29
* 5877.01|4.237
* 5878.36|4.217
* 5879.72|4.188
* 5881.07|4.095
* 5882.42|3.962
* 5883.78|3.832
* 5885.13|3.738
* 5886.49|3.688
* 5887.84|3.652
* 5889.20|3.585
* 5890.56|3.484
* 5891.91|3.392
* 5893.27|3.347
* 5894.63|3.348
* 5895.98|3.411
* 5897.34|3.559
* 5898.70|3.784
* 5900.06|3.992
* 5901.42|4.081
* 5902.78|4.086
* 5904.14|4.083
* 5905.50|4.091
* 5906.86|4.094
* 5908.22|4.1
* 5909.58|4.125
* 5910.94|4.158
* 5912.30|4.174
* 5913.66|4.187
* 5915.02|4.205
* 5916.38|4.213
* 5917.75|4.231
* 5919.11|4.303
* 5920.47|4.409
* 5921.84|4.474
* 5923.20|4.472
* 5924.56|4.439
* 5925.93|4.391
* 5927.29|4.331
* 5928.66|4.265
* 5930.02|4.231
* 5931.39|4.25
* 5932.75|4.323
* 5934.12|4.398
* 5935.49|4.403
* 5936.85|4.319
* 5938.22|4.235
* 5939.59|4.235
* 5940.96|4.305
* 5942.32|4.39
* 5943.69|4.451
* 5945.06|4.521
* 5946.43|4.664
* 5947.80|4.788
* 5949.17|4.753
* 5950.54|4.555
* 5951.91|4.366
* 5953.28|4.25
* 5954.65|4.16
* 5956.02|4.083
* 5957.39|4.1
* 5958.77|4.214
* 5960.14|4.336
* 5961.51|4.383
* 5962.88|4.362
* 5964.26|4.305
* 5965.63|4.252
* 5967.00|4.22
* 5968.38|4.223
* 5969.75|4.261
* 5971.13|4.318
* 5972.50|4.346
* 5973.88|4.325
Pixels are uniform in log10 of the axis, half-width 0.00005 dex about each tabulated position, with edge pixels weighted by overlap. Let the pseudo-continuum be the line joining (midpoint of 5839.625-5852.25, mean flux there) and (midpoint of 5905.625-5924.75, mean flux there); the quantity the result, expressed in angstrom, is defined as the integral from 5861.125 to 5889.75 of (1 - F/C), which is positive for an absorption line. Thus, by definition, 1.2 angstrom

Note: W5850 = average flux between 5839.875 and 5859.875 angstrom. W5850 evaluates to 4.3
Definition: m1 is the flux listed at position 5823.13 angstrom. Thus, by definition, 4.339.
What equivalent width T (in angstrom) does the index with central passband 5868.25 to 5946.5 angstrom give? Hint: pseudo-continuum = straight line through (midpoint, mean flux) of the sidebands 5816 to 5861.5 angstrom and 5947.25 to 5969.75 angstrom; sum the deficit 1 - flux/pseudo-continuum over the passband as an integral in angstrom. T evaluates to 3.9 angstrom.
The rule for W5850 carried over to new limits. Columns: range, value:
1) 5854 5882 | 4.26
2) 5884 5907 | 3.72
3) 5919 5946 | 4.36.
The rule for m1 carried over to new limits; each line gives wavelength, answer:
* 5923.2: 4.472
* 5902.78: 4.086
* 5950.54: 4.555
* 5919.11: 4.303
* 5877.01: 4.237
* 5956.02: 4.083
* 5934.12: 4.398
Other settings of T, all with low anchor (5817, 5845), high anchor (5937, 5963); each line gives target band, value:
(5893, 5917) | 2.3 angstrom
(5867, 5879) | 0.2 angstrom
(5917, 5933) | 0.1 angstrom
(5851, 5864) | 0.3 angstrom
